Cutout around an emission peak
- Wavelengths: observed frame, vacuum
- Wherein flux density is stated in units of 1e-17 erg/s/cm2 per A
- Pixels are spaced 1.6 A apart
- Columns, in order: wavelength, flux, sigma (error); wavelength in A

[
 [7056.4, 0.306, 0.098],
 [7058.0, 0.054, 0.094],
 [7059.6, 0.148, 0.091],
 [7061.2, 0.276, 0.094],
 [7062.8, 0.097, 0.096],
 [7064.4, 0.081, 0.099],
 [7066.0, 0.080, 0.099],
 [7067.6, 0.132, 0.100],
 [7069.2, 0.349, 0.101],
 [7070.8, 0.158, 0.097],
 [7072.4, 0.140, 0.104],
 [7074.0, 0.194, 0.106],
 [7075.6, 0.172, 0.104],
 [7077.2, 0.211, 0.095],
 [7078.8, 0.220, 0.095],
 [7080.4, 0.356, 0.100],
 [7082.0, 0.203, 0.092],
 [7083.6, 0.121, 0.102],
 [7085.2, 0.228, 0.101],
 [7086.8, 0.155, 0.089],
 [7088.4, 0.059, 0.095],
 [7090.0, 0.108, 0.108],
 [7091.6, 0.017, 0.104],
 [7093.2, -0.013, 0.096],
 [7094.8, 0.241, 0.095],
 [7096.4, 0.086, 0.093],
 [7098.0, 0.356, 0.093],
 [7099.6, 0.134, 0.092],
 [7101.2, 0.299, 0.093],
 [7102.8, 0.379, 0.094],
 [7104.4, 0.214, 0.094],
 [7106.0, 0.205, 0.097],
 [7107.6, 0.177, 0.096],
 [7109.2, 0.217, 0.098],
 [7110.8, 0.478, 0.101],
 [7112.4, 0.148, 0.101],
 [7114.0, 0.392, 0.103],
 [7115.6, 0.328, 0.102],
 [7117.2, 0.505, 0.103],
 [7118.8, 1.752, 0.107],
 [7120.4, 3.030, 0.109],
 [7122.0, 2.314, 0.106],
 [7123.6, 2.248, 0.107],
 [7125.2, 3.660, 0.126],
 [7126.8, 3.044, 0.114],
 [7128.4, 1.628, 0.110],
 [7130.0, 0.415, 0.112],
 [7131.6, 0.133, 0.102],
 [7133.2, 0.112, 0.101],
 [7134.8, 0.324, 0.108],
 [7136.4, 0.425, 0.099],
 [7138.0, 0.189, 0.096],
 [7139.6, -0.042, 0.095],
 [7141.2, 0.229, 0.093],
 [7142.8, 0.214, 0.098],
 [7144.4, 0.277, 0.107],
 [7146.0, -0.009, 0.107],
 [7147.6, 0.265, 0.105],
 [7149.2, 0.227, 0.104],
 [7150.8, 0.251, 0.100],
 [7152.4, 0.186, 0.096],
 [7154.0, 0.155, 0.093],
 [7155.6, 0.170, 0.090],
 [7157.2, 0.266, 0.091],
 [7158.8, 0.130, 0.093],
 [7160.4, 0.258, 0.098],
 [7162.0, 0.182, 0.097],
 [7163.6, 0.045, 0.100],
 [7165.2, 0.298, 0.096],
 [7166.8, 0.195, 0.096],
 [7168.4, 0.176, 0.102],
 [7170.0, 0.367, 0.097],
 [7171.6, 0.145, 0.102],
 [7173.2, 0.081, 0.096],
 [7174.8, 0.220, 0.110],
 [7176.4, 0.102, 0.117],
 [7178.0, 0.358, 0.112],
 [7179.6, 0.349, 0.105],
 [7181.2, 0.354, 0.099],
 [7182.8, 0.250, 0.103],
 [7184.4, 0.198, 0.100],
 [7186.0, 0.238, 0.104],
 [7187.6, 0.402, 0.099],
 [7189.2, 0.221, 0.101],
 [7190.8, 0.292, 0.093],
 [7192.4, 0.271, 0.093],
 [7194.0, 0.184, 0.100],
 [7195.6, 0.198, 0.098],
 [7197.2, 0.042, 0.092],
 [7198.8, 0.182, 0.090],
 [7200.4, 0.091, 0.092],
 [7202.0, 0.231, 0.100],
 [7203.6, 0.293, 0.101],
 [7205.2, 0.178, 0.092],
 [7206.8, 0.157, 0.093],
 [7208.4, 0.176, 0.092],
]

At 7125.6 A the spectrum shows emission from [O II]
